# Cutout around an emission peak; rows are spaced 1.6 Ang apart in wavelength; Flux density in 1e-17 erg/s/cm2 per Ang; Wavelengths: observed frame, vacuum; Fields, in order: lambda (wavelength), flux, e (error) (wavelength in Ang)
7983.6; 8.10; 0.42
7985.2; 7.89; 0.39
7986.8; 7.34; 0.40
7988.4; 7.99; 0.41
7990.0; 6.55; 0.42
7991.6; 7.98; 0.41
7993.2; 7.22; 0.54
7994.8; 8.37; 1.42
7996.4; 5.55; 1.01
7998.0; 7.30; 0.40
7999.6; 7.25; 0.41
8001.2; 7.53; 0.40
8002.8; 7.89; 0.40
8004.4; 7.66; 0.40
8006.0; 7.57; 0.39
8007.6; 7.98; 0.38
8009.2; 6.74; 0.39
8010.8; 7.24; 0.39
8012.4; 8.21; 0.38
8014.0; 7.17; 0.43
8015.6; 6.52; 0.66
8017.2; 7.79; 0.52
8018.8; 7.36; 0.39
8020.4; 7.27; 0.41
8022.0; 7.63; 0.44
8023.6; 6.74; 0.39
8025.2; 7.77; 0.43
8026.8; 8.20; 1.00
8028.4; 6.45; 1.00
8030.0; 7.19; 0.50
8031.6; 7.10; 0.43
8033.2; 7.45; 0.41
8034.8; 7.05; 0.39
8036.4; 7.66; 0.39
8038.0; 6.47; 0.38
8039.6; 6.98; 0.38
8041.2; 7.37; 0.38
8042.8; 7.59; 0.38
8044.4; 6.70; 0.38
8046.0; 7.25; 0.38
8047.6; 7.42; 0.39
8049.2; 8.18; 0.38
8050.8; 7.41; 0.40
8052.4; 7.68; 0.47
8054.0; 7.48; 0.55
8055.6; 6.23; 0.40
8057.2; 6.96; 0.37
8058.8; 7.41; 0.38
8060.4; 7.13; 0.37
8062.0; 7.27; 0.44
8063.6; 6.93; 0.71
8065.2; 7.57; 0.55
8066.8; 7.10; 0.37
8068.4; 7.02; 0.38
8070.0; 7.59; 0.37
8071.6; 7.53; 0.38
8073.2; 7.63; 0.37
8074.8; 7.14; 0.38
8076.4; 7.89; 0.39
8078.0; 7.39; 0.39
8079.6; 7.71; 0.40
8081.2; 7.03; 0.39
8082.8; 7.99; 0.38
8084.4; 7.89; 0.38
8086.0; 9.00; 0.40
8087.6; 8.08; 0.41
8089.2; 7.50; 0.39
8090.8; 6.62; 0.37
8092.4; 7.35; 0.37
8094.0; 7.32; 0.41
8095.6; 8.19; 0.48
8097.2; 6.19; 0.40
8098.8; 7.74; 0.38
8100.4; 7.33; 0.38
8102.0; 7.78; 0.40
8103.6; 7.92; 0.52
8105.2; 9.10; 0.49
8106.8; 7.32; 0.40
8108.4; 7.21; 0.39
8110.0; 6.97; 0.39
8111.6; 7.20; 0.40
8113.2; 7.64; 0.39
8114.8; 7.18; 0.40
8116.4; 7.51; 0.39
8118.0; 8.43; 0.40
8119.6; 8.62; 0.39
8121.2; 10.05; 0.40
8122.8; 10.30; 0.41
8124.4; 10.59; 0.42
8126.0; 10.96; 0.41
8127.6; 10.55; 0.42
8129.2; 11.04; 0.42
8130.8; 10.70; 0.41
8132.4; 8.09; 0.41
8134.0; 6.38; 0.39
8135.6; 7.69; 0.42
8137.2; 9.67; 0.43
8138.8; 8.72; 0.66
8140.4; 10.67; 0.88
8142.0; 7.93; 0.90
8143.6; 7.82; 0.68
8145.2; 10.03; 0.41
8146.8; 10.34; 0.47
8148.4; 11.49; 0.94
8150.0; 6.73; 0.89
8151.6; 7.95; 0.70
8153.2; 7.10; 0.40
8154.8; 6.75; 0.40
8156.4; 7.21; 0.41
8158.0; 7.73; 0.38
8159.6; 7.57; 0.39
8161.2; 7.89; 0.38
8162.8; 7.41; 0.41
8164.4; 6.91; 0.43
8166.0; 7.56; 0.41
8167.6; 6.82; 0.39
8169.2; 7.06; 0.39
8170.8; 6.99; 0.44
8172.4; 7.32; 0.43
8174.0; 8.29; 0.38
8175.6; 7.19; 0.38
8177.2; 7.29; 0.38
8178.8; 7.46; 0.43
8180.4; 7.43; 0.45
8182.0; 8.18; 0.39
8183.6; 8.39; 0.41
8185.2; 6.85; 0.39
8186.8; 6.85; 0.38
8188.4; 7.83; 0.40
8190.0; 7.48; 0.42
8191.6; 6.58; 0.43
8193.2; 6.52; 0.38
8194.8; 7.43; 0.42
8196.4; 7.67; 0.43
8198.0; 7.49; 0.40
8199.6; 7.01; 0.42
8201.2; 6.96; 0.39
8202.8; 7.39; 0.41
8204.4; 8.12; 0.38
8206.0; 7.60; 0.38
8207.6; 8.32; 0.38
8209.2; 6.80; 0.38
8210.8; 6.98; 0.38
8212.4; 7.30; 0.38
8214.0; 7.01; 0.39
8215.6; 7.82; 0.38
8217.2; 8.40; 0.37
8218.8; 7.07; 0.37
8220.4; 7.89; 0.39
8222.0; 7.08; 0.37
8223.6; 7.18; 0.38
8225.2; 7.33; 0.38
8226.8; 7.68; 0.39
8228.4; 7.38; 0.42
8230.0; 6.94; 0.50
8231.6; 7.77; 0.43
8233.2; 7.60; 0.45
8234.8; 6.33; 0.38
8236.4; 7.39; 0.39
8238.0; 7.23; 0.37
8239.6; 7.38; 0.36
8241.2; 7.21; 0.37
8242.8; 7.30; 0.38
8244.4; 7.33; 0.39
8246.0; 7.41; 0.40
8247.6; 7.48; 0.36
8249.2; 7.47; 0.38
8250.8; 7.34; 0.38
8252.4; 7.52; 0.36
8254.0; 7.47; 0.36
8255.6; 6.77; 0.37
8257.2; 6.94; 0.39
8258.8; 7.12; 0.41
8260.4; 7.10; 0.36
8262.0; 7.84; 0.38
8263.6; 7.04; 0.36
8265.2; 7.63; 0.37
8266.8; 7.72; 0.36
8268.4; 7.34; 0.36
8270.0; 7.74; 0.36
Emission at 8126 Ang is [S II]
